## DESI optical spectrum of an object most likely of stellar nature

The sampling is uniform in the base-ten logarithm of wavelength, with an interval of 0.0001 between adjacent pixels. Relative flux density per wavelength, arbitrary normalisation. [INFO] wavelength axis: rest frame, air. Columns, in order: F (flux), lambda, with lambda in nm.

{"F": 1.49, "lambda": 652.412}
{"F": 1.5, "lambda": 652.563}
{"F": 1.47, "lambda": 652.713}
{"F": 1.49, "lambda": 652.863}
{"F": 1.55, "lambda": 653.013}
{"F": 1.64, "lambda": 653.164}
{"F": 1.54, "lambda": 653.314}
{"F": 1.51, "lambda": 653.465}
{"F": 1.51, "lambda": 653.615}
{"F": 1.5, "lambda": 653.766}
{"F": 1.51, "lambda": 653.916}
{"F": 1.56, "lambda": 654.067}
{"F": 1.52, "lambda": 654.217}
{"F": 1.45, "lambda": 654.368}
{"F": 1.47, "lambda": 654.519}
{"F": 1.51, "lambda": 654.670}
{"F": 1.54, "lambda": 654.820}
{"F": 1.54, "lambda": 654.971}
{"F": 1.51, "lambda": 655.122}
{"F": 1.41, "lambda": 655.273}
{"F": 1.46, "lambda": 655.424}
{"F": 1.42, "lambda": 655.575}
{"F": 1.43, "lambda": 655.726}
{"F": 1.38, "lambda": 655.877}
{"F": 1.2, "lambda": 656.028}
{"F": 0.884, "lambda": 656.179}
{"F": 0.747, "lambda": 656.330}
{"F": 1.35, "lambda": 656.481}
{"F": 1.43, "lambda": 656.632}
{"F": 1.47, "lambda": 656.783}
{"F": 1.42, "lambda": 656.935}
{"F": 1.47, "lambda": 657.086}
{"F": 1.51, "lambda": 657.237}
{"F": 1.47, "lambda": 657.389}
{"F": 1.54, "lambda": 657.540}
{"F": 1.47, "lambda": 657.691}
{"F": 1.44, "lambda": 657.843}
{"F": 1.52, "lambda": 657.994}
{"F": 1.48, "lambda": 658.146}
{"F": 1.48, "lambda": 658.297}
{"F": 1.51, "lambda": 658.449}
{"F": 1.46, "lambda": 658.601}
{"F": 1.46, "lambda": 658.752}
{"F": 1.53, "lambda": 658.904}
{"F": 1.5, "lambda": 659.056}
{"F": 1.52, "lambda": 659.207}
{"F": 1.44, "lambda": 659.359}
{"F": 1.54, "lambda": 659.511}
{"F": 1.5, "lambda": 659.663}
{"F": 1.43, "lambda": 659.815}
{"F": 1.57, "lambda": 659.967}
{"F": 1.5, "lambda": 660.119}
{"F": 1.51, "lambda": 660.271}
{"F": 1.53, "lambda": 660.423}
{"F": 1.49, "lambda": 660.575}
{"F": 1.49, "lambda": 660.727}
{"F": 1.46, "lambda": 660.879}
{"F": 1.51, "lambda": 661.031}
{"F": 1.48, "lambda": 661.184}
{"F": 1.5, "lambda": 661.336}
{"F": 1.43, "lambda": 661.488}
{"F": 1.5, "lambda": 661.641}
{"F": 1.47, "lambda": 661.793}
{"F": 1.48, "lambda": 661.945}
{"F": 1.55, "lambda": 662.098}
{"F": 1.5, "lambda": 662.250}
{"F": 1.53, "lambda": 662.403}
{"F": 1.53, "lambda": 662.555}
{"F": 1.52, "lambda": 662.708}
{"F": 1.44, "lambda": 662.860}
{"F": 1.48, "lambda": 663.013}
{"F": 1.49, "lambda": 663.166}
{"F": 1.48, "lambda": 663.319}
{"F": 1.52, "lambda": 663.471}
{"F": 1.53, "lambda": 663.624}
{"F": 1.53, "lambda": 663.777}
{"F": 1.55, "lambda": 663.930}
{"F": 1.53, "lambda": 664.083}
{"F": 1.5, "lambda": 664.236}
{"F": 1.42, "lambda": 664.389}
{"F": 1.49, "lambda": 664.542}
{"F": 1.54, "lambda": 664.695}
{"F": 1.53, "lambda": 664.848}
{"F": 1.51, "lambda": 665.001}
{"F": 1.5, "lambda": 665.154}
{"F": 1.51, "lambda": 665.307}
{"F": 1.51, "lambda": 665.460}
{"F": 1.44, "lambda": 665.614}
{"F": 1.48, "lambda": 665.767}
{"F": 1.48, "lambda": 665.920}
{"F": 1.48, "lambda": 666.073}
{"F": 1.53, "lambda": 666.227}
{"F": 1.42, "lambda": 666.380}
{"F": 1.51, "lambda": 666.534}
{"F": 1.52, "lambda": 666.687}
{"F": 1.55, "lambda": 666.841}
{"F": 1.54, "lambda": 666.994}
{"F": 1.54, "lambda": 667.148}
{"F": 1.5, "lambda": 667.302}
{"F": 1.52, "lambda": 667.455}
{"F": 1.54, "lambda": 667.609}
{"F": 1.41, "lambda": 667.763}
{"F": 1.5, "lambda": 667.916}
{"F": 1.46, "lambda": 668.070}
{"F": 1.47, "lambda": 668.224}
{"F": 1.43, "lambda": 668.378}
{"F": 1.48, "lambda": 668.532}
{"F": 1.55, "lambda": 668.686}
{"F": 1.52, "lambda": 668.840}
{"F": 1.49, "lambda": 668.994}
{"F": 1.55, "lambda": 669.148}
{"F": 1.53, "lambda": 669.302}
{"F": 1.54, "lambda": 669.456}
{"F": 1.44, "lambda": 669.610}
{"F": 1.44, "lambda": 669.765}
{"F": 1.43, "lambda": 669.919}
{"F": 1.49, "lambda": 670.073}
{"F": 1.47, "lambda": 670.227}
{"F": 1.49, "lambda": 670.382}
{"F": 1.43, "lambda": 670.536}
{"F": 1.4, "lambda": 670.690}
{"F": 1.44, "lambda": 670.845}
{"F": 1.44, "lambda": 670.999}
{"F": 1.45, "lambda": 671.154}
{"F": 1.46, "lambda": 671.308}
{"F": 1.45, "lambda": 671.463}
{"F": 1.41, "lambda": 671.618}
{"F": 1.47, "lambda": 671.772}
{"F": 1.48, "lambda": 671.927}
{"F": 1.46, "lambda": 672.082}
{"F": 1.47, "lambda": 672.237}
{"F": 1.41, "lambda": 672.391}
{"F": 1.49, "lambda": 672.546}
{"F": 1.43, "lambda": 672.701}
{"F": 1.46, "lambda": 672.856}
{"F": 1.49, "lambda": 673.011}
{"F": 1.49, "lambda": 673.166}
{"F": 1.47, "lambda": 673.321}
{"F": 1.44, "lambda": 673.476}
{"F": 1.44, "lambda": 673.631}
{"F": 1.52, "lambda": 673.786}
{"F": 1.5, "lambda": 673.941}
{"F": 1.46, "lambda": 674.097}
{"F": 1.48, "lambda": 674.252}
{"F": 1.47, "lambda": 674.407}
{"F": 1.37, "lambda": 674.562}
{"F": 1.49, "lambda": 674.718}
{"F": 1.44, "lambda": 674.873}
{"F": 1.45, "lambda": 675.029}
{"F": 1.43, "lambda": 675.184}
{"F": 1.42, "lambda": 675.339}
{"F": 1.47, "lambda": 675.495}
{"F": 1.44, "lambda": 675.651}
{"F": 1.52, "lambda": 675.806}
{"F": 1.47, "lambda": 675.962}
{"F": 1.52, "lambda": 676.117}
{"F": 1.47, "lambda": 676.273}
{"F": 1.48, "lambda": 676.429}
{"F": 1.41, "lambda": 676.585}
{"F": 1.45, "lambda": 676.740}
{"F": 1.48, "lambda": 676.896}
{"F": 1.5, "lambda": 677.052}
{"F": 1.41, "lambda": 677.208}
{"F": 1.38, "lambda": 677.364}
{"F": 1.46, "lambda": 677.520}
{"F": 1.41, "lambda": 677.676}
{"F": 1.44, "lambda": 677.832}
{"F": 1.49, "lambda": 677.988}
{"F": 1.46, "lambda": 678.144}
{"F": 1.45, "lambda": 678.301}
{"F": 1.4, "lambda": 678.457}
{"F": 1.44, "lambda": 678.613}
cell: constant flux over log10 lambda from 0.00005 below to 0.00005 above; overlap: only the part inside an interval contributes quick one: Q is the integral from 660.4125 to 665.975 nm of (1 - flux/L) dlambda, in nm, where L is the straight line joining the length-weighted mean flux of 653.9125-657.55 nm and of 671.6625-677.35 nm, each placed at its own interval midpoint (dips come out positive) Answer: -0.28 nm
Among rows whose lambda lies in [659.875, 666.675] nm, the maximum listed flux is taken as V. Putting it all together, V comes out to 1.57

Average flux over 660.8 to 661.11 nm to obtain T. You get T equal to 1.48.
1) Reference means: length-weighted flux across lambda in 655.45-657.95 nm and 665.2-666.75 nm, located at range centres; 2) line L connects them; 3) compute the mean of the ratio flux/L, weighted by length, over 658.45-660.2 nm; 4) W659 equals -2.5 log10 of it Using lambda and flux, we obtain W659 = -0.077 mag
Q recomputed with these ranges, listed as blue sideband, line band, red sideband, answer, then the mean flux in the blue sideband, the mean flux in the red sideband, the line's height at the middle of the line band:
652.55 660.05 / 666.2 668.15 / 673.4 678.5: -0.06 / 1.45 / 1.46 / 1.46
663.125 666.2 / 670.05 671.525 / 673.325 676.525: 0.03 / 1.5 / 1.46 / 1.48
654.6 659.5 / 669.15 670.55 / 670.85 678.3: -0.03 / 1.42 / 1.46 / 1.45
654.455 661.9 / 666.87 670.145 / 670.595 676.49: -0.09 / 1.45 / 1.46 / 1.46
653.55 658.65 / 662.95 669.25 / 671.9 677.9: -0.25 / 1.43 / 1.46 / 1.44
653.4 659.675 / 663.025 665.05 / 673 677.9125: -0.08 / 1.44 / 1.46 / 1.45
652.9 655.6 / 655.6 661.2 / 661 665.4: 0.26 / 1.51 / 1.5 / 1.51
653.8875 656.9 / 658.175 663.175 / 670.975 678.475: -0.31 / 1.39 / 1.46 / 1.41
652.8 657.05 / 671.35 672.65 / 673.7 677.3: 0.00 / 1.43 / 1.46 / 1.46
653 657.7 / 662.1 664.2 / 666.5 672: -0.07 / 1.43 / 1.48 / 1.46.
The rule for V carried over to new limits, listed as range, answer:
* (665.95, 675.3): 1.55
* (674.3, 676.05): 1.52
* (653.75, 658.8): 1.56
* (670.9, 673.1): 1.49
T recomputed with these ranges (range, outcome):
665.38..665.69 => 1.47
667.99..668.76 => 1.48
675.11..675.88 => 1.46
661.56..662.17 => 1.5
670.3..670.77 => 1.44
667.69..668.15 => 1.46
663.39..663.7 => 1.53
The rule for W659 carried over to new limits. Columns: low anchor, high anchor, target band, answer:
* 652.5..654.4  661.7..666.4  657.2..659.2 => 0.02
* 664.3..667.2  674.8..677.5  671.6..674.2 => 0.00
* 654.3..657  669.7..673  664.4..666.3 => -0.06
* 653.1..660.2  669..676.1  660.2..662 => -0.02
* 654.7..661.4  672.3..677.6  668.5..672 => -0.01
